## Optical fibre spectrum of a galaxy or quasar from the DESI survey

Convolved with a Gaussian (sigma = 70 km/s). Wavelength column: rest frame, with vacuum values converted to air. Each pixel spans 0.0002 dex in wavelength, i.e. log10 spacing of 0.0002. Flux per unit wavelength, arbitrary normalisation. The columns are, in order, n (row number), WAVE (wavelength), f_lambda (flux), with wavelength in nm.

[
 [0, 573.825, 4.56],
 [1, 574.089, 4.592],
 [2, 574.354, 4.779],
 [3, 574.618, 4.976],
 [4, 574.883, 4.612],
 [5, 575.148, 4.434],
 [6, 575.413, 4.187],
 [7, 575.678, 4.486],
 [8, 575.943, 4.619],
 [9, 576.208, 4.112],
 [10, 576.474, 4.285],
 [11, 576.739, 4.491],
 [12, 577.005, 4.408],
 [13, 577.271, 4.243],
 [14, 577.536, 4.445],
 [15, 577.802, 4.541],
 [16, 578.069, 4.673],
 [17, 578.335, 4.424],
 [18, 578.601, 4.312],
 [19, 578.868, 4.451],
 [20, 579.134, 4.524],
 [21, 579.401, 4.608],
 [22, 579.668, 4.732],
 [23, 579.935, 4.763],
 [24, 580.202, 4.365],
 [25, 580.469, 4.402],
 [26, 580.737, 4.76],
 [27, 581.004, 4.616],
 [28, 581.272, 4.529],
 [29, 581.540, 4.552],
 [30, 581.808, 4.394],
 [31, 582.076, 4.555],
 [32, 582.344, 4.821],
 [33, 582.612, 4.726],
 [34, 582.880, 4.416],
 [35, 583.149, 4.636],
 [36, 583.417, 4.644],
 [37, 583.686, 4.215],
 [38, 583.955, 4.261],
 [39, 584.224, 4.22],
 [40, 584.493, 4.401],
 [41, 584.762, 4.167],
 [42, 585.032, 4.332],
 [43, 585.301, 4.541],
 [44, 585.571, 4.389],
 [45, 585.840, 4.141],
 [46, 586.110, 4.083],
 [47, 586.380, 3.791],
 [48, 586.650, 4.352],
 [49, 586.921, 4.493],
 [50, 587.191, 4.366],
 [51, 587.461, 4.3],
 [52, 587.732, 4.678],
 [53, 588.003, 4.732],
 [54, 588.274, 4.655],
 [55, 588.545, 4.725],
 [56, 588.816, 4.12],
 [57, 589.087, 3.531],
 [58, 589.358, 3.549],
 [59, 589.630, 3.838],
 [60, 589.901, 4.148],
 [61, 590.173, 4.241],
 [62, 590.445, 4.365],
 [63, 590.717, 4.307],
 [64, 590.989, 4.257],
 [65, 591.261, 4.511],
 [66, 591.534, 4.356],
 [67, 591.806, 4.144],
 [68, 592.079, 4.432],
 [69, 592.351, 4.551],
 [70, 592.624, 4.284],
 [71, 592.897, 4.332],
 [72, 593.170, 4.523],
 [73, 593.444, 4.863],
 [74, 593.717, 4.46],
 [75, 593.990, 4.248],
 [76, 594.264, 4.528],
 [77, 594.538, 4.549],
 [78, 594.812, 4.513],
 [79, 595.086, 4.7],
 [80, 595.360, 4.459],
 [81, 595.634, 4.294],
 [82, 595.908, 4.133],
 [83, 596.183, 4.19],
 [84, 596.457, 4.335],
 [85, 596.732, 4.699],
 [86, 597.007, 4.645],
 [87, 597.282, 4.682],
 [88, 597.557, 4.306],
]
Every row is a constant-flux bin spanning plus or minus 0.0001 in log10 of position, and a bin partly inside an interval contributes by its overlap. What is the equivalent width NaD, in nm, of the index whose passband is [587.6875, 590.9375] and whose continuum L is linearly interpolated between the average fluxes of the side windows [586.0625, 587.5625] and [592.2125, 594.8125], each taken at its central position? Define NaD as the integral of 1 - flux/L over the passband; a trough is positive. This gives 0.07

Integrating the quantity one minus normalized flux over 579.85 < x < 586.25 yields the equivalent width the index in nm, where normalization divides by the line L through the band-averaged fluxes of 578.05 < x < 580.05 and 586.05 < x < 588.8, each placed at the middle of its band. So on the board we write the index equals 0.05 nm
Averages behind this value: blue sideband 4.55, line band 4.45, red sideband 4.41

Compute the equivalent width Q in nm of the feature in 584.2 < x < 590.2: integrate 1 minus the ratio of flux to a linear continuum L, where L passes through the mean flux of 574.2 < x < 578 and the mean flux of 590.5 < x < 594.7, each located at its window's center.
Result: 0.25 nm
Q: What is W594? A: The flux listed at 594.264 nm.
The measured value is 4.528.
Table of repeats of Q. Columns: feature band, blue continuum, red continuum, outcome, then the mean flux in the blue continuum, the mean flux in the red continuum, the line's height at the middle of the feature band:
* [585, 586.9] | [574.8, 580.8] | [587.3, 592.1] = 0.04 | 4.47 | 4.27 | 4.33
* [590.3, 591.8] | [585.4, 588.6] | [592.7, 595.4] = 0.04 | 4.38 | 4.51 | 4.46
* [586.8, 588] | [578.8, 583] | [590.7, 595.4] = 0.01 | 4.58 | 4.45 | 4.51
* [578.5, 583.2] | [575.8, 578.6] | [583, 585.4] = -0.18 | 4.42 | 4.38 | 4.4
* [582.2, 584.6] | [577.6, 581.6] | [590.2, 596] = 0.02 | 4.55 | 4.42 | 4.51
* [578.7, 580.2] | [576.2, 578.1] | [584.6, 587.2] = -0.08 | 4.4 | 4.26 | 4.37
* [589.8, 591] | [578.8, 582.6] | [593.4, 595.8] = 0.07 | 4.58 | 4.5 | 4.52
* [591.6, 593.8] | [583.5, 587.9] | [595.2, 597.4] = -0.03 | 4.3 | 4.43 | 4.39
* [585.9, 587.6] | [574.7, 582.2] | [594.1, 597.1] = 0.09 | 4.49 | 4.45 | 4.47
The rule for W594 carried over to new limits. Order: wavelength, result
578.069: 4.673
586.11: 4.083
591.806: 4.144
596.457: 4.335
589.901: 4.148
